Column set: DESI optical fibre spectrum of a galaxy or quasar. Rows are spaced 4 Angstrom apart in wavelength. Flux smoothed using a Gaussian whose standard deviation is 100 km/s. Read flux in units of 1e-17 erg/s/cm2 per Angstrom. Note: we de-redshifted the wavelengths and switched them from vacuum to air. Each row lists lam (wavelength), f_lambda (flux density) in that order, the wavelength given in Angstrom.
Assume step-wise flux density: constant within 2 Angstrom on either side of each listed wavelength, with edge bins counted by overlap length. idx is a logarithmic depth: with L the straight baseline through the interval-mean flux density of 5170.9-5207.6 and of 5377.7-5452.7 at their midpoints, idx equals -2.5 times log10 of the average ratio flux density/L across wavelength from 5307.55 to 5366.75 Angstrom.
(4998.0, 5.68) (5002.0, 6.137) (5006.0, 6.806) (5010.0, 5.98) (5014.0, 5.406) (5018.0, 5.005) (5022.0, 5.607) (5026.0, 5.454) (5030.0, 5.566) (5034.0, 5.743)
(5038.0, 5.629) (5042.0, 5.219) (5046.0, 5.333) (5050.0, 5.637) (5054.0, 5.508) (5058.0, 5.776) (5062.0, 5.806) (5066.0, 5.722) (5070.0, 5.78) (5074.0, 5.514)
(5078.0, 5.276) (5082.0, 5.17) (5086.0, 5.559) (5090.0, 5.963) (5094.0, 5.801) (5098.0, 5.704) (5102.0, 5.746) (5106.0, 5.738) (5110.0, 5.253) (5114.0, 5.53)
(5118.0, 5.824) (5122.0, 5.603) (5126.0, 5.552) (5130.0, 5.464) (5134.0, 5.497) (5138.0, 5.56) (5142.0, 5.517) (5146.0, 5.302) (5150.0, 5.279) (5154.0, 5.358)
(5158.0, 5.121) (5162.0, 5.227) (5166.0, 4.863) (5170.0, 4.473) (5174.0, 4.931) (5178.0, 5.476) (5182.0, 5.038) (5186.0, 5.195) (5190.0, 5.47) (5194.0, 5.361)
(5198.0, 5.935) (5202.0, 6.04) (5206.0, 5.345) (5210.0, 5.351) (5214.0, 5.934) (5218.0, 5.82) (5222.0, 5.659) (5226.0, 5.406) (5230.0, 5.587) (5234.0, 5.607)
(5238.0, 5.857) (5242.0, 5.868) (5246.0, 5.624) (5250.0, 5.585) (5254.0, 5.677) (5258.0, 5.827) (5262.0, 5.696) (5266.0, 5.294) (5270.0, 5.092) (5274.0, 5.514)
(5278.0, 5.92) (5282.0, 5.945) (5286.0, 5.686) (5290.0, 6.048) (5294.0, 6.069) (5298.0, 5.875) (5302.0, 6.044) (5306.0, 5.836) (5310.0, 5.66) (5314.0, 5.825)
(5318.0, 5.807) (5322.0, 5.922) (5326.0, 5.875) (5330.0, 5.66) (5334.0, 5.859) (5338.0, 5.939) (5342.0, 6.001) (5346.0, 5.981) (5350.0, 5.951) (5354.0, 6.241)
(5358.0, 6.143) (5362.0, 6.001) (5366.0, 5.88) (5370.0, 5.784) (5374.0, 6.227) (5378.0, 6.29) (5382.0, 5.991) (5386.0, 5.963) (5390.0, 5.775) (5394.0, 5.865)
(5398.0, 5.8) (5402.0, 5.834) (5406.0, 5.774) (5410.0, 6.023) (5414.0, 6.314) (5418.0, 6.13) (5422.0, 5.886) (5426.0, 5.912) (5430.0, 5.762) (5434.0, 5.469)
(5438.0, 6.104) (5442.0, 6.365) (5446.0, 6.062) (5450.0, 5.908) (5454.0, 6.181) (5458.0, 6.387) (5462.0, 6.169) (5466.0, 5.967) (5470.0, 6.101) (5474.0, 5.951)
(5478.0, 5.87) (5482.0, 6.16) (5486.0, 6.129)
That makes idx -0.03 mag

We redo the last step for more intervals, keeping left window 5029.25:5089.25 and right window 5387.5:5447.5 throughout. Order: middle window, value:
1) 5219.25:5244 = 0.014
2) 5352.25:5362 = -0.050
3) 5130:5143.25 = 0.024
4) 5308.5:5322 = 0.007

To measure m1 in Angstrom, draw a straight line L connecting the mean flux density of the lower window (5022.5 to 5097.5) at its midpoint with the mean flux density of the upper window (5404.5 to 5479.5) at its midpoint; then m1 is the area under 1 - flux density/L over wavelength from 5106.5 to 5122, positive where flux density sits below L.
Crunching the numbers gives 0.2 Angstrom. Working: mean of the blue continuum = 5.58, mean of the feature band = 5.56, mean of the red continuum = 6.02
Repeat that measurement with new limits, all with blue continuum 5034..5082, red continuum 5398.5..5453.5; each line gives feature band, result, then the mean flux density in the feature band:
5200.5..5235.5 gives 0.6 Angstrom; 5.63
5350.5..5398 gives -0.8 Angstrom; 6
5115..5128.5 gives 0.0 Angstrom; 5.64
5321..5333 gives 0.1 Angstrom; 5.81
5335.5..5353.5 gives -0.3 Angstrom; 5.99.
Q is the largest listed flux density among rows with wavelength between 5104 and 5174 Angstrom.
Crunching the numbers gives 5.824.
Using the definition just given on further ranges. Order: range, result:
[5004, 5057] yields 6.806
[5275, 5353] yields 6.069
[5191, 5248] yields 6.04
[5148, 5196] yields 5.476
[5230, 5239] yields 5.857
